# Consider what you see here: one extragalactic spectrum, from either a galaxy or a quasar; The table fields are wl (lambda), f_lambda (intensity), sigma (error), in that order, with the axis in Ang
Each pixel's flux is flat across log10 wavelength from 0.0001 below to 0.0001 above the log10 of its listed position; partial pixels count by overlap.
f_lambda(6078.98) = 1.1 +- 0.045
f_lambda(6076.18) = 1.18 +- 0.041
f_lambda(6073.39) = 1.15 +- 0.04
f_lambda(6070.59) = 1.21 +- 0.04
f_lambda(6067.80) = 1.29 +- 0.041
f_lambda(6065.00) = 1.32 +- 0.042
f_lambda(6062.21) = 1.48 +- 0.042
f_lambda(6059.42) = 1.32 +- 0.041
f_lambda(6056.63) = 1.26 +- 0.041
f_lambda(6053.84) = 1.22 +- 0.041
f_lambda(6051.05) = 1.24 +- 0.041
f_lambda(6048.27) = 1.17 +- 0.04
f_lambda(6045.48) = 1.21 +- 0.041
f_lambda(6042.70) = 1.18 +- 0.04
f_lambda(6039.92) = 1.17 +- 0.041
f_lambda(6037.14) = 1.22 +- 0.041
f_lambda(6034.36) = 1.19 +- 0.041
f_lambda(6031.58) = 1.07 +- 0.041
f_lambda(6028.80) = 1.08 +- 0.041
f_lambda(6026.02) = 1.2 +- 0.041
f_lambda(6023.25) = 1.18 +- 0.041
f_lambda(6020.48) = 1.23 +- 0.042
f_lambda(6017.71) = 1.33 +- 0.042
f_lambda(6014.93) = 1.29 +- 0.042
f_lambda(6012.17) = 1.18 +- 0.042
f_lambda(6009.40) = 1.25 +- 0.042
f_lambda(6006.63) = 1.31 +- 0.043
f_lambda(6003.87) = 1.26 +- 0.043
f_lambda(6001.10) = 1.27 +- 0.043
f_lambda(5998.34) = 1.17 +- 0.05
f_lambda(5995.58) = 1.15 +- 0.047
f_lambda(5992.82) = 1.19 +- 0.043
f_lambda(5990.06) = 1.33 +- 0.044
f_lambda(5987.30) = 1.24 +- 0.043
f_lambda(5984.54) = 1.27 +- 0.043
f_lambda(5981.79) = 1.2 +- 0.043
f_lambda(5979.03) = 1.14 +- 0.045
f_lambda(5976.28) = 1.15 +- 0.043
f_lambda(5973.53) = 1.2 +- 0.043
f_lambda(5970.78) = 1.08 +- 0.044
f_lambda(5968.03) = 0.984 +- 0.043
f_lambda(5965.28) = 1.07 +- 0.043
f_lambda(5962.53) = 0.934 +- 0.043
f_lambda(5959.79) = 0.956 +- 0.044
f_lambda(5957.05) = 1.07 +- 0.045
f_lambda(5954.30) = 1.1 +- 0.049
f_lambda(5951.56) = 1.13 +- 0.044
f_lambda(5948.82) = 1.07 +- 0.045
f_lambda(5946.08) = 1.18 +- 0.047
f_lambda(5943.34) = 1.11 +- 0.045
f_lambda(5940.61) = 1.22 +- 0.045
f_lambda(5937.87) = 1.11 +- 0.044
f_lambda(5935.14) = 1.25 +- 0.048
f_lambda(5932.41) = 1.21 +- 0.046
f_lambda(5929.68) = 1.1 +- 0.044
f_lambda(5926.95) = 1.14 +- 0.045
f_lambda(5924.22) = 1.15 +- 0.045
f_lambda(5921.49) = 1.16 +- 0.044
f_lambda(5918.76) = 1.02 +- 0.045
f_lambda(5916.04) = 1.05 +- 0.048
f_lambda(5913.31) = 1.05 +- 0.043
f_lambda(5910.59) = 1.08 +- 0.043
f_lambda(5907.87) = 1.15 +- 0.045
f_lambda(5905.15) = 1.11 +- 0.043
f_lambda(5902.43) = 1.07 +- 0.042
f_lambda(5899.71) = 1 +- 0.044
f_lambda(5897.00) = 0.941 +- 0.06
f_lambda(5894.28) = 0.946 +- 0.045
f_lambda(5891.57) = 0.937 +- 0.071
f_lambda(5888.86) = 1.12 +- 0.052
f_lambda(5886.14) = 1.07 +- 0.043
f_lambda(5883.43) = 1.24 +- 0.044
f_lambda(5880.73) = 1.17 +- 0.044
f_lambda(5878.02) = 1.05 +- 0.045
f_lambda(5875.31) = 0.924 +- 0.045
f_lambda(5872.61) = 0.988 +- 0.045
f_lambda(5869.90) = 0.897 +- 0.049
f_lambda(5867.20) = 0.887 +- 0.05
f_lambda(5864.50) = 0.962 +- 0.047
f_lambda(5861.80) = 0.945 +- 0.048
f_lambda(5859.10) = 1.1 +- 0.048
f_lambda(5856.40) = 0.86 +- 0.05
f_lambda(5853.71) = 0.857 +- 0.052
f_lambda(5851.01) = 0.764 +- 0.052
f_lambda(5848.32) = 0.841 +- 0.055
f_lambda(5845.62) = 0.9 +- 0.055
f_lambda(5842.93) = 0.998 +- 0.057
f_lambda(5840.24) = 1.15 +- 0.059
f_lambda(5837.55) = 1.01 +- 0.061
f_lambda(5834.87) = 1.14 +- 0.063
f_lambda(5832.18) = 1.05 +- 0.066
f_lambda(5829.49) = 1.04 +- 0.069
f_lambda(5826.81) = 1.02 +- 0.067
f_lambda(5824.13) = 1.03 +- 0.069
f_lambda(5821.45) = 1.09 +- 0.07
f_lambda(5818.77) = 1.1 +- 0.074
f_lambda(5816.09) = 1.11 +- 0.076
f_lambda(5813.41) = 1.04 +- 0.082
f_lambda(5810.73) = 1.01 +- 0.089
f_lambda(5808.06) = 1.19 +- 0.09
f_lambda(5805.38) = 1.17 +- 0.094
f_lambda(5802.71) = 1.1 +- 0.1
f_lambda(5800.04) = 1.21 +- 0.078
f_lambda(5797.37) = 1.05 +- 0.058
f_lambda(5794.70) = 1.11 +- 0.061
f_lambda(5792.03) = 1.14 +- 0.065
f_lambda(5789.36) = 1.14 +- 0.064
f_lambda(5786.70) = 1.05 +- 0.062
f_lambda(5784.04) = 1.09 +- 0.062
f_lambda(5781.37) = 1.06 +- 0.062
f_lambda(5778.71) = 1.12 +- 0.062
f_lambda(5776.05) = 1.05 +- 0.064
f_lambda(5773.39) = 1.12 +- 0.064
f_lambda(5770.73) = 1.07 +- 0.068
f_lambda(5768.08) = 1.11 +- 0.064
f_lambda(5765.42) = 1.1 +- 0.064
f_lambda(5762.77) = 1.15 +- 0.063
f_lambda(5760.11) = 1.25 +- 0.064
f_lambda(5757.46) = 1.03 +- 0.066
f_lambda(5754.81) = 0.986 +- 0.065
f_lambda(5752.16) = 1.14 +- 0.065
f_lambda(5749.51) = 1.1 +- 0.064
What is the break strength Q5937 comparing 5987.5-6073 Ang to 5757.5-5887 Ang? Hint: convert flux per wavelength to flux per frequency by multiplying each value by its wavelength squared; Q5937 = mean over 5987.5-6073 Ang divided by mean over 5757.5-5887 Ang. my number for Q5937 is 1.3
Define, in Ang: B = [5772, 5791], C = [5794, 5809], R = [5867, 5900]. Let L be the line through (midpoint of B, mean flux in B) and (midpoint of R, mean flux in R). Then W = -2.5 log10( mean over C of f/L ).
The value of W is -0.06 mag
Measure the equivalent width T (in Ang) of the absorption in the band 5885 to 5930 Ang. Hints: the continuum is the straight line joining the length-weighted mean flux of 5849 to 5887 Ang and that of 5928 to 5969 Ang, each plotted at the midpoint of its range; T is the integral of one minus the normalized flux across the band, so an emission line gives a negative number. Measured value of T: -1.1 Ang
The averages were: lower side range 0.976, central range 1.06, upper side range 1.1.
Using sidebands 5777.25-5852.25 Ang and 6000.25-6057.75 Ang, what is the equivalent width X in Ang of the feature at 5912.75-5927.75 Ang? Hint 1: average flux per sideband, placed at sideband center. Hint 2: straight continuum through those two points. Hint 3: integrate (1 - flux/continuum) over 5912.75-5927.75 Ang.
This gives 0.5 Ang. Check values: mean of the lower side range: 1.06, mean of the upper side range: 1.21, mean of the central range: 1.1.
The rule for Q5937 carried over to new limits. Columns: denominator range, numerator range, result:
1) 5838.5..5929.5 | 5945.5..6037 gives 1.19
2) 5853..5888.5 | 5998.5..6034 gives 1.28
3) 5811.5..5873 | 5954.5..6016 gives 1.24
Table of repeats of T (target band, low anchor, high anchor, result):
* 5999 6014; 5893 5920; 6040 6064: -0.8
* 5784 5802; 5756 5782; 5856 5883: -0.6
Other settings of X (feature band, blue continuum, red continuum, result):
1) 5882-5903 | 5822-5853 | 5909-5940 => 0.7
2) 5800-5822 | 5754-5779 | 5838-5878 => -1.9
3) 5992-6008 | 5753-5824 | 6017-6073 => -0.3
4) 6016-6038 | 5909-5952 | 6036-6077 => 0.5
